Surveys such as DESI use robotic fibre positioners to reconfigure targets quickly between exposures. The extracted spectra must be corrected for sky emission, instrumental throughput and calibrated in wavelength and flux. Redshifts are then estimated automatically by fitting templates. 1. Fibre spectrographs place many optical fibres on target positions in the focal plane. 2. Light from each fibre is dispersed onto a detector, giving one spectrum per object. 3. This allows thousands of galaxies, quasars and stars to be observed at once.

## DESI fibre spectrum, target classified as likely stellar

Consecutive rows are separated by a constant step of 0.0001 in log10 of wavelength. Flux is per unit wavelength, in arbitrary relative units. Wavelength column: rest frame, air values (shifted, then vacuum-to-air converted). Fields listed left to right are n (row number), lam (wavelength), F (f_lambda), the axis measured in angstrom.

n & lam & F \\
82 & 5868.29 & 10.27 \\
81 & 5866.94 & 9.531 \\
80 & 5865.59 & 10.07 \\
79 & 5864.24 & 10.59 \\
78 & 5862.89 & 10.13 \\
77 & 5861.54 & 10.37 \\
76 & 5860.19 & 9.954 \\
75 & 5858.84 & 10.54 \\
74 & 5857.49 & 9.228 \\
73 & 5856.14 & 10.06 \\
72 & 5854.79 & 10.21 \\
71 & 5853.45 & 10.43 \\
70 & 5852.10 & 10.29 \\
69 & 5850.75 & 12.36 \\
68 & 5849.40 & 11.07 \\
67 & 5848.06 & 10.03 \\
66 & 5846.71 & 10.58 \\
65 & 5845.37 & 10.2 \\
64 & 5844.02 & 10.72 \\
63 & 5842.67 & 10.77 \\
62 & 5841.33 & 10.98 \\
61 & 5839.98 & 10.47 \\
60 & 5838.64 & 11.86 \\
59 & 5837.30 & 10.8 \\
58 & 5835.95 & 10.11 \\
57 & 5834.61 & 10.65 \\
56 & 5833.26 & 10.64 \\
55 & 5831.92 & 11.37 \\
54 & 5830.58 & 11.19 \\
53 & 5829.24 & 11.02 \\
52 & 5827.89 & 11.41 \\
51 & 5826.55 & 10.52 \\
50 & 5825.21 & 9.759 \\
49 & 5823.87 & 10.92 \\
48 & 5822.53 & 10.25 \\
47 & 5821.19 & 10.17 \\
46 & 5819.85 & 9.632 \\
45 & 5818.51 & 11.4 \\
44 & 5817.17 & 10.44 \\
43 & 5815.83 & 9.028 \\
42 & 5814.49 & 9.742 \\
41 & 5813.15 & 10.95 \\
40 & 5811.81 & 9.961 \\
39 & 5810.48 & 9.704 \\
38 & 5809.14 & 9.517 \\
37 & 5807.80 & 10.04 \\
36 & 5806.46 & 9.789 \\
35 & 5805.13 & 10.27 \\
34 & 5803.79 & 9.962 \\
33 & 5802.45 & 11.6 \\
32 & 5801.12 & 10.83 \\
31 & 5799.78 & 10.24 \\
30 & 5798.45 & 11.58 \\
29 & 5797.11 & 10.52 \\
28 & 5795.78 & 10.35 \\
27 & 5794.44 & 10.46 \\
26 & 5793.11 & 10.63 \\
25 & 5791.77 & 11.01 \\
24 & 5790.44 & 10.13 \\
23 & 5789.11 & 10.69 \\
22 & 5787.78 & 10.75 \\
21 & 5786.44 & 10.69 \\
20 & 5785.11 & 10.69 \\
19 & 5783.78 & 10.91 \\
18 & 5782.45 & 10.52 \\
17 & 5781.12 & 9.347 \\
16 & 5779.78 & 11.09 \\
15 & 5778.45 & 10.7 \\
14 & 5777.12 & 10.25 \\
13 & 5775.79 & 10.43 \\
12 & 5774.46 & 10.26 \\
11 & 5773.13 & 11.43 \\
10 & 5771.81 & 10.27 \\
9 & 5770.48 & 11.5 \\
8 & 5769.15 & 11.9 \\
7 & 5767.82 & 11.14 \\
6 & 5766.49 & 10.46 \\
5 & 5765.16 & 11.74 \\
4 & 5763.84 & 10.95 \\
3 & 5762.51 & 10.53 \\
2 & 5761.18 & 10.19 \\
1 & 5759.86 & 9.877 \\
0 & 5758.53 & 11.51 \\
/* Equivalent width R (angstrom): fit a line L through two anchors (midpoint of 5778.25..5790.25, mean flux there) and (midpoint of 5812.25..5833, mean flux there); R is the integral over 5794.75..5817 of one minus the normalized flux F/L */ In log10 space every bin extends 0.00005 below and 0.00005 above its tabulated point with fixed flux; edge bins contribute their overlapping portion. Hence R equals 0.6 angstrom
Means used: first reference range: 10.6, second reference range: 10.5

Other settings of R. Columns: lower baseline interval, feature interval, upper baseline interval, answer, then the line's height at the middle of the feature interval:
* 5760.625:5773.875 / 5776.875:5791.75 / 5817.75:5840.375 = 0.5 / 10.9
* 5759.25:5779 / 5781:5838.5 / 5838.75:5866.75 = 0.7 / 10.6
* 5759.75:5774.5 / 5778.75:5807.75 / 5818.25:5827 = 0.2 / 10.6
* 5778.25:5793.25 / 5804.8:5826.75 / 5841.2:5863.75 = 0.9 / 10.5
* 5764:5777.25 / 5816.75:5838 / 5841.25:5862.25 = -0.1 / 10.6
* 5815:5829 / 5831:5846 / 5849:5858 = -0.5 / 10.4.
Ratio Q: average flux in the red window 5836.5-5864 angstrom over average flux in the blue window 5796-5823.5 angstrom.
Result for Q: 1.0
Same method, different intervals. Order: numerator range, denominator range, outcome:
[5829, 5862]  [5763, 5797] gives 0.99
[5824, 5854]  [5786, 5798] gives 1.02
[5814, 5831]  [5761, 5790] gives 0.97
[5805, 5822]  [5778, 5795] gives 0.95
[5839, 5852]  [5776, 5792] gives 1.02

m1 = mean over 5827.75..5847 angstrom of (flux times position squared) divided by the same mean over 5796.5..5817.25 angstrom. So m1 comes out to 1.07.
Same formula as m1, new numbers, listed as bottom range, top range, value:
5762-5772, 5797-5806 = 0.98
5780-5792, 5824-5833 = 1.05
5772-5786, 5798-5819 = 0.98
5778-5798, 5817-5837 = 1.02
